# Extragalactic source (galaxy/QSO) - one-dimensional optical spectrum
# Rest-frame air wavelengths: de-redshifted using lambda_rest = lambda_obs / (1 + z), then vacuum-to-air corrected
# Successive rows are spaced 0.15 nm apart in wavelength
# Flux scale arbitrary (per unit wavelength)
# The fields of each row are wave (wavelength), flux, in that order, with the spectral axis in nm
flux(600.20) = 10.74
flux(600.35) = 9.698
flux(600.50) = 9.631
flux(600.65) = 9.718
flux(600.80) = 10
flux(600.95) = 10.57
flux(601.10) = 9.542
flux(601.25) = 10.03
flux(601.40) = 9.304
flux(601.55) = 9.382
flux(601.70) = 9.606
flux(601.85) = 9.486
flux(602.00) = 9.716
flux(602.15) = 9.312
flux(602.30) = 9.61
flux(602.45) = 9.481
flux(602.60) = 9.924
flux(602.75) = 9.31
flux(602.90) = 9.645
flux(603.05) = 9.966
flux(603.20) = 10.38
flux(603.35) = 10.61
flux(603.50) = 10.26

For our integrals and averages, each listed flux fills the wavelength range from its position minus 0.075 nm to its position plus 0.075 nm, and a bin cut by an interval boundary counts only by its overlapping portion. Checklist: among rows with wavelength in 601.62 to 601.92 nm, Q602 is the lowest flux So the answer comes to 9.486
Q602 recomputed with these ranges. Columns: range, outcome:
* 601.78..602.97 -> 9.31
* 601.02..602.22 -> 9.304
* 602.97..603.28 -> 9.966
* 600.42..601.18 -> 9.542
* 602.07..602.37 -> 9.312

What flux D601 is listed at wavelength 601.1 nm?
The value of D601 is 9.542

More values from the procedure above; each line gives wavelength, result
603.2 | 10.38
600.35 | 9.698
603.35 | 10.61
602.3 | 9.61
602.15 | 9.312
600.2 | 10.74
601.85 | 9.486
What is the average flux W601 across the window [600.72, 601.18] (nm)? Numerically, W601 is 10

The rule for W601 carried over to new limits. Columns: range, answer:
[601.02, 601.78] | 9.58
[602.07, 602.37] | 9.46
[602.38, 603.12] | 9.66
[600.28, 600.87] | 9.76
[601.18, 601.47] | 9.67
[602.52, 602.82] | 9.62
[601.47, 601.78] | 9.49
